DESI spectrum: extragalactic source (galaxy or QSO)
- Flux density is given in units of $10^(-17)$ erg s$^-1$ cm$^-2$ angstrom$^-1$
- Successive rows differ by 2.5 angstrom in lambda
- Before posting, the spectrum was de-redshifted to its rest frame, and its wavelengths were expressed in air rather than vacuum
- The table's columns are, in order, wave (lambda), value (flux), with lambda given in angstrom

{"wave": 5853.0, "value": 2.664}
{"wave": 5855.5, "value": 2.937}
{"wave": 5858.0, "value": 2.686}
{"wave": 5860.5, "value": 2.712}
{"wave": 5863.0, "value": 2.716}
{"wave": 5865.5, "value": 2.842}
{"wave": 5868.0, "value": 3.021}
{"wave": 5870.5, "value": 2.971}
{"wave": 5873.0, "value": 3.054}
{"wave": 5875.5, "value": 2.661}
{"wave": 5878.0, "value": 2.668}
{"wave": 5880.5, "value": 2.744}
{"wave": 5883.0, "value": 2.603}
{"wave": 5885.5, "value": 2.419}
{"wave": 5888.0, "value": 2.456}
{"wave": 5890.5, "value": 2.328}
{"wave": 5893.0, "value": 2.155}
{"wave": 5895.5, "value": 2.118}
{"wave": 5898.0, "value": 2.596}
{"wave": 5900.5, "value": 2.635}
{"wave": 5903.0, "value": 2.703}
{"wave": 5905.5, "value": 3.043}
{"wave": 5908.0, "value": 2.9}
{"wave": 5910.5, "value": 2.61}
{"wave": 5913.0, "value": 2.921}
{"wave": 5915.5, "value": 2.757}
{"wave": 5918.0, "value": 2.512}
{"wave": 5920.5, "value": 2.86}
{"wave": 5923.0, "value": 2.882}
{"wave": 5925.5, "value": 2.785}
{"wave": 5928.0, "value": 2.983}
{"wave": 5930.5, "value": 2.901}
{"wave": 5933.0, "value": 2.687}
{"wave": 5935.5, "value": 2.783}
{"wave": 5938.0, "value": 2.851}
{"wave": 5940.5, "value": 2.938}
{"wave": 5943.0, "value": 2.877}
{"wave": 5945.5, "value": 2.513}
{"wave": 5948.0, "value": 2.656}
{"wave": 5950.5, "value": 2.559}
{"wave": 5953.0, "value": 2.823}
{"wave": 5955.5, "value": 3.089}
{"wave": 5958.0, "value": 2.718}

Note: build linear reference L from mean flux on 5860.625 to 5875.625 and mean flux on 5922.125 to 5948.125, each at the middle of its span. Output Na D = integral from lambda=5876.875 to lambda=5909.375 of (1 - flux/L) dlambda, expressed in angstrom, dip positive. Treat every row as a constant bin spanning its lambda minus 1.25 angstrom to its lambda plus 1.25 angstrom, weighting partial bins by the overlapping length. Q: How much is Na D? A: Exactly 3.3 angstrom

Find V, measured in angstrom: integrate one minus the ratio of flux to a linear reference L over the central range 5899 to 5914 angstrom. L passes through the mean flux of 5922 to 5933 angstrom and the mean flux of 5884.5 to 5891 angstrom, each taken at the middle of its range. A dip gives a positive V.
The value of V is -1.0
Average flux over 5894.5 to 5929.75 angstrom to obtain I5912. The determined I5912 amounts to 2.74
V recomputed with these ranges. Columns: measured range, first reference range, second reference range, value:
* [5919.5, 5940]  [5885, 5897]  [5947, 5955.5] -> -2.1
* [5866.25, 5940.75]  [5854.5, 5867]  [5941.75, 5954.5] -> 0.6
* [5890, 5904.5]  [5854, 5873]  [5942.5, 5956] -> 1.9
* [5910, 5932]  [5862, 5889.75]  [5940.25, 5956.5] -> -0.4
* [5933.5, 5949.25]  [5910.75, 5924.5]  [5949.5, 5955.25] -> 0.0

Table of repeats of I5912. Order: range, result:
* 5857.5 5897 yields 2.63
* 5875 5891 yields 2.56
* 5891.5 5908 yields 2.57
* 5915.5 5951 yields 2.77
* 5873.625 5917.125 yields 2.61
